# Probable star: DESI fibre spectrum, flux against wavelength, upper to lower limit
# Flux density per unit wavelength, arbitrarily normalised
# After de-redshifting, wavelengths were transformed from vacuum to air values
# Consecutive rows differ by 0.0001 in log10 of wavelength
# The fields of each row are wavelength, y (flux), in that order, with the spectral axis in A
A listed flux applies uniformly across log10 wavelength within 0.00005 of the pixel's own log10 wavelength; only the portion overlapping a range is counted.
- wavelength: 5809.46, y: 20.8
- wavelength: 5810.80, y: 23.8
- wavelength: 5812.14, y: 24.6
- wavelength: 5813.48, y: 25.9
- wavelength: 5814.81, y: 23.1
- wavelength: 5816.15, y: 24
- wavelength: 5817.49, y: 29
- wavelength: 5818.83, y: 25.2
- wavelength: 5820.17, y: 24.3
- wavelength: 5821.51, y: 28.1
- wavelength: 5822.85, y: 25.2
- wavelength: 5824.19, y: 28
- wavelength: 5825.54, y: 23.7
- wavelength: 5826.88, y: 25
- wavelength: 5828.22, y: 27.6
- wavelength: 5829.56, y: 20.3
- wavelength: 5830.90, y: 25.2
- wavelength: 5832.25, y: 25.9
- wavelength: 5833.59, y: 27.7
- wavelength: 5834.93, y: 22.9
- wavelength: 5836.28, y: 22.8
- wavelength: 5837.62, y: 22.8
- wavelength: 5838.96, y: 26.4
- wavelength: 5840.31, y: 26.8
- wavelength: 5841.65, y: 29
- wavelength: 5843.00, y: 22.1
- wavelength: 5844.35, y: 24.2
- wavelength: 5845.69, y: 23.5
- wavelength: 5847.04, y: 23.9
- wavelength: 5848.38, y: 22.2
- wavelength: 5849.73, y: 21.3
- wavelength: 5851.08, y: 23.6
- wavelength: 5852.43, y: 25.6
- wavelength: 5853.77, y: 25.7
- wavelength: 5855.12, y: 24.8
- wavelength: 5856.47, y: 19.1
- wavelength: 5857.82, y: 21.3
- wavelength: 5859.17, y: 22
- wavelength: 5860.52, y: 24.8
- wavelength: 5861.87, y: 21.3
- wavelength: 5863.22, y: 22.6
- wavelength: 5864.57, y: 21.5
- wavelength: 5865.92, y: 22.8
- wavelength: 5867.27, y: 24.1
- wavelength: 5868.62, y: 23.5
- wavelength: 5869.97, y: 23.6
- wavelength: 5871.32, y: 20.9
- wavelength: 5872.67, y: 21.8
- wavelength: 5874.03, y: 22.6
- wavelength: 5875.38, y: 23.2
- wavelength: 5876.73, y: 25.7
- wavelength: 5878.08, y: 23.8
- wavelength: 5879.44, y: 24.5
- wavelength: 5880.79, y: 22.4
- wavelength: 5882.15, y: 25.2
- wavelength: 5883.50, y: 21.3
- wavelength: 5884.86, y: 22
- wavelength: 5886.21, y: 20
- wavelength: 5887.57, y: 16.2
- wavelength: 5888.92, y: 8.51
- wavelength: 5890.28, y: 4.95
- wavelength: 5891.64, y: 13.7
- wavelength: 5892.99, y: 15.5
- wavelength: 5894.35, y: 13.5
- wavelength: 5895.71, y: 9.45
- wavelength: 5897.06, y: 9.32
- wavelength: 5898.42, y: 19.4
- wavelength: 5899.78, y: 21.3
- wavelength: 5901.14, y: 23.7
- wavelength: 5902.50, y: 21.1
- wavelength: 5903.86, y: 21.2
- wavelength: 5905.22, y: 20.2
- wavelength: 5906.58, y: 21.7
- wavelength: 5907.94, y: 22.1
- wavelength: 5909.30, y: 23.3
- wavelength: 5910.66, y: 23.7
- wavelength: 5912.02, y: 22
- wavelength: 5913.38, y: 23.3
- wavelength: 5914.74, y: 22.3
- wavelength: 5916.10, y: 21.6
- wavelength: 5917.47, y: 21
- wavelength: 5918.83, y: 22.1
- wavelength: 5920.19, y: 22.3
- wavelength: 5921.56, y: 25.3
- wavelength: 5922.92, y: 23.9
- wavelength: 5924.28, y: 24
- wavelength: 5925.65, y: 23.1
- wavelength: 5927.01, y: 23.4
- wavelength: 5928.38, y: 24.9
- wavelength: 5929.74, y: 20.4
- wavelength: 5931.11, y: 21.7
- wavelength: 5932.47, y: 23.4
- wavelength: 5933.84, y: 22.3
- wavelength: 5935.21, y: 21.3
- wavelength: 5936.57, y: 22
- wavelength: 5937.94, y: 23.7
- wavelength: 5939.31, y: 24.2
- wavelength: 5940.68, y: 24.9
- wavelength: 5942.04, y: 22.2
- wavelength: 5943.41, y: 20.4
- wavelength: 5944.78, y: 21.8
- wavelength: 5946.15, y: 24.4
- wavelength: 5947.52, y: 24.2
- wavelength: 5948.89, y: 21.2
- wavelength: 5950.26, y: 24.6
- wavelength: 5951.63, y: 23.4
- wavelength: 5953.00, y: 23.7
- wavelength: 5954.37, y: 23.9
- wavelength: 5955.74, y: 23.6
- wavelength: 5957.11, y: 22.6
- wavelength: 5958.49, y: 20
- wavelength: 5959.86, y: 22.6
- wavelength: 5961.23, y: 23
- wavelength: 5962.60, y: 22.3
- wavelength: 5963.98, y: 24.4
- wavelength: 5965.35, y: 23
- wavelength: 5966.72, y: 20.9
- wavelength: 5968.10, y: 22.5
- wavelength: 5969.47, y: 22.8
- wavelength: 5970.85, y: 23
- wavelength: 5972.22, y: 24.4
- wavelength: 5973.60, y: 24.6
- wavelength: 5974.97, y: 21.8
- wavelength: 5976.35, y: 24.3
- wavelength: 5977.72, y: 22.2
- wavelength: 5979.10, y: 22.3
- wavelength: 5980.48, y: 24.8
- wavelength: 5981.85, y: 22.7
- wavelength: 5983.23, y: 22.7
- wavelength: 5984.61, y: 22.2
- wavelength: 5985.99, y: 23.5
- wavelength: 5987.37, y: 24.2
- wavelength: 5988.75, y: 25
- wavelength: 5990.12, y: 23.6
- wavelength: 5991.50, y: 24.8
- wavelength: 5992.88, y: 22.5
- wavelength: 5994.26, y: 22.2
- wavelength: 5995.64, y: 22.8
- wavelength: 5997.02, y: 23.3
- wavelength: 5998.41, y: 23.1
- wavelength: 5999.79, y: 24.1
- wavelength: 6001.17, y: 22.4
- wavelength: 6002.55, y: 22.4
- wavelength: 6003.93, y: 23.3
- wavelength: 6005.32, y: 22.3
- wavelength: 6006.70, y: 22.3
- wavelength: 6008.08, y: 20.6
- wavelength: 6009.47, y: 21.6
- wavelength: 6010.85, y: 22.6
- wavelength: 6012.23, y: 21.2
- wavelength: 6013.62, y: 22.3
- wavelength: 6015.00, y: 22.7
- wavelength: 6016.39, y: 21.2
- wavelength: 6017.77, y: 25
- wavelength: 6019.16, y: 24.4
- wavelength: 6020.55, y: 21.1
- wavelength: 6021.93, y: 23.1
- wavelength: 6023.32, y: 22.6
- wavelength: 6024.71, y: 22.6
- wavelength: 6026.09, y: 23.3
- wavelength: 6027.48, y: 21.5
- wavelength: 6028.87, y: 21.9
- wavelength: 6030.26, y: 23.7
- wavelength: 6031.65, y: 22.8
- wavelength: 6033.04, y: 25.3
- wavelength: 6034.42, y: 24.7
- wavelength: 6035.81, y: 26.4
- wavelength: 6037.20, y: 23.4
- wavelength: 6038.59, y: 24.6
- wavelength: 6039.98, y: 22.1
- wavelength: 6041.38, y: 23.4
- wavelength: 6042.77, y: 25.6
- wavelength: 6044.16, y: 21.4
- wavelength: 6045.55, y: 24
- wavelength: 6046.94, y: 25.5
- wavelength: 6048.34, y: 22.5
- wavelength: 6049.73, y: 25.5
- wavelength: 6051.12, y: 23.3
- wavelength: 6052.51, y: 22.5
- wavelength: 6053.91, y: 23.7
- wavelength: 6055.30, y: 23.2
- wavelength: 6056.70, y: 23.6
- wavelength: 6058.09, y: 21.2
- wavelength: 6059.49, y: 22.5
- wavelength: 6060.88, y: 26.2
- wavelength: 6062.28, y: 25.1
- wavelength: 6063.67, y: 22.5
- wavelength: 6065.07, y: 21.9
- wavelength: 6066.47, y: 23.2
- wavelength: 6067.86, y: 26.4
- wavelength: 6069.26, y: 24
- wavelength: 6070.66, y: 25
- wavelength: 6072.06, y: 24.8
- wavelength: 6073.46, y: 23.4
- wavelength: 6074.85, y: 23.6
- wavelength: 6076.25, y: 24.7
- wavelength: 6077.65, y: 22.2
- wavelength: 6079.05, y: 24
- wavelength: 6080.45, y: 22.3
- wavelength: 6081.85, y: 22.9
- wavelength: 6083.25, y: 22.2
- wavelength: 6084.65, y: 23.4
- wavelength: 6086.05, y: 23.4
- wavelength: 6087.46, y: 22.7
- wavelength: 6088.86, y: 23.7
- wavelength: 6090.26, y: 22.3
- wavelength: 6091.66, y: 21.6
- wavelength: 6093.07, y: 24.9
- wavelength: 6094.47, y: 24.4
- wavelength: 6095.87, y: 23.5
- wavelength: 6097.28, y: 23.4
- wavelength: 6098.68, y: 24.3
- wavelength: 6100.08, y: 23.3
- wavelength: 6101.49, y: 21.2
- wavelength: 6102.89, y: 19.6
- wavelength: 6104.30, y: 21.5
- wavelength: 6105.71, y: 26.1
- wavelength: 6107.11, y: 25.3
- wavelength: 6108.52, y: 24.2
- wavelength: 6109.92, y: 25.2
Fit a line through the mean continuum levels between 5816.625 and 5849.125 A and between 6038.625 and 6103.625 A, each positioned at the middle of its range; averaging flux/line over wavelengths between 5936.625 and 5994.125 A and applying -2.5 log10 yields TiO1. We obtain 0.05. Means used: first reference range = 25.1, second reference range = 23.4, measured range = 23.1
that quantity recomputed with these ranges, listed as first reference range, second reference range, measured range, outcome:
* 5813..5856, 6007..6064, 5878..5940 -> 0.18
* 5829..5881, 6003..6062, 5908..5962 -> 0.02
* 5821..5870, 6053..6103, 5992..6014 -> 0.05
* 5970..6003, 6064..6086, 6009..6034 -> 0.03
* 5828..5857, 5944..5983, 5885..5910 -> 0.35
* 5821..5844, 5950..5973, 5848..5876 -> 0.09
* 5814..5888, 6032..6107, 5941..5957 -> 0.03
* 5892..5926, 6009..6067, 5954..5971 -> -0.05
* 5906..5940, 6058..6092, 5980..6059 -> 0.00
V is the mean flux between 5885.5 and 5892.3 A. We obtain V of 12.7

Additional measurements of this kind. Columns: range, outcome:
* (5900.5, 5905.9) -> 21.5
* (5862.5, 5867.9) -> 22.7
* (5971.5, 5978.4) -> 23.5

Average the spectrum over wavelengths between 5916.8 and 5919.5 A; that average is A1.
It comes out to 21.6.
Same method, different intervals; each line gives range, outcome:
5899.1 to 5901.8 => 22.5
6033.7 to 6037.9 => 24.9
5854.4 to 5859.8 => 21.8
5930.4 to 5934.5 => 22.4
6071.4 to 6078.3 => 23.8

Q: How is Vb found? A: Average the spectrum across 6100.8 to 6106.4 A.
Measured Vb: 22.1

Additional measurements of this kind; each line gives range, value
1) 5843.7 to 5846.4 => 23.9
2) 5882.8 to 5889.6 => 17.6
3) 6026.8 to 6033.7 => 23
